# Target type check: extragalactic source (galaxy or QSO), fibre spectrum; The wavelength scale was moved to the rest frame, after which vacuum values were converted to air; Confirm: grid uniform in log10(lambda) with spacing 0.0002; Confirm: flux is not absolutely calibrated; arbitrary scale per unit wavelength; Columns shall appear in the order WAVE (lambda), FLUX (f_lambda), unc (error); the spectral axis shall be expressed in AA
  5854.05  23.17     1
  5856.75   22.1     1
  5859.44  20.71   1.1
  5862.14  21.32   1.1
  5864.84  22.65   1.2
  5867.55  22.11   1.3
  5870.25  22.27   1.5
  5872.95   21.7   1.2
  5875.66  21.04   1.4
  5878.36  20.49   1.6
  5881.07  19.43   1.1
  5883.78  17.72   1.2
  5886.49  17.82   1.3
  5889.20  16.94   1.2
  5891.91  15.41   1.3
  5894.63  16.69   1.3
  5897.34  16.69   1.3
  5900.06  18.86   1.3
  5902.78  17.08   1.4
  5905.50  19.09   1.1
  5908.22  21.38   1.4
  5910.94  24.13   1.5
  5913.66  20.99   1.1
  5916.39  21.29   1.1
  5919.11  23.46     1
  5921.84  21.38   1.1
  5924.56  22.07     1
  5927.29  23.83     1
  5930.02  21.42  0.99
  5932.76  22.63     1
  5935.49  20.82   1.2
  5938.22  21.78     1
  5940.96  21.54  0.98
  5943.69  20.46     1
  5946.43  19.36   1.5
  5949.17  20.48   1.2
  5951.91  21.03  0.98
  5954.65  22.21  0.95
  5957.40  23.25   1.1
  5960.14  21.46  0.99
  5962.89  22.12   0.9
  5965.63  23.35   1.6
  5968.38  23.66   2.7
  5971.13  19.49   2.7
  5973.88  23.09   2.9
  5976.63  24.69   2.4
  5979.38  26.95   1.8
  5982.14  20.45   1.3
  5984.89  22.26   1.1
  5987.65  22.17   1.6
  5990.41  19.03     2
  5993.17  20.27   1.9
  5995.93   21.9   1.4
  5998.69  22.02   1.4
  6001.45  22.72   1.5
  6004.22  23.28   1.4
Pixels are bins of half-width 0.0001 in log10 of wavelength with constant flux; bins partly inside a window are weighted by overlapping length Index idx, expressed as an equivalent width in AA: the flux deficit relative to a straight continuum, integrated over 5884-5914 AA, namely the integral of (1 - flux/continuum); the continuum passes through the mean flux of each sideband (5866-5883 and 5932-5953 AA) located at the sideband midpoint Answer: 3.57 AA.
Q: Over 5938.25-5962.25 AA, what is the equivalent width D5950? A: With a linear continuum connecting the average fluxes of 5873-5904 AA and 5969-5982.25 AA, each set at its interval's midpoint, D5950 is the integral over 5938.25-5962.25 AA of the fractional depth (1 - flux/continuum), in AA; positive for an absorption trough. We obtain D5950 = 0.5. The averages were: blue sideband 18.2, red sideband 23.2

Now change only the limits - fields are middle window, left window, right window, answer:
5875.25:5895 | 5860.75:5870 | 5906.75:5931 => 3.5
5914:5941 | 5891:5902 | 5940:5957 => -3.7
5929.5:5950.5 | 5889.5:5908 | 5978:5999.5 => -1.7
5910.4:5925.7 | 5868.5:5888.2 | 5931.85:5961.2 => -1.0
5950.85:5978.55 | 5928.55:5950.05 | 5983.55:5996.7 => -1.9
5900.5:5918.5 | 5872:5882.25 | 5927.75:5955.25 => 0.2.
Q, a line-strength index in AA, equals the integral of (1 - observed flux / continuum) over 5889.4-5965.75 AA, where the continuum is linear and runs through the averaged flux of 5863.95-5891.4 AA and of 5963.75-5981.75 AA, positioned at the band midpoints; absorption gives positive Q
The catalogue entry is 3.6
